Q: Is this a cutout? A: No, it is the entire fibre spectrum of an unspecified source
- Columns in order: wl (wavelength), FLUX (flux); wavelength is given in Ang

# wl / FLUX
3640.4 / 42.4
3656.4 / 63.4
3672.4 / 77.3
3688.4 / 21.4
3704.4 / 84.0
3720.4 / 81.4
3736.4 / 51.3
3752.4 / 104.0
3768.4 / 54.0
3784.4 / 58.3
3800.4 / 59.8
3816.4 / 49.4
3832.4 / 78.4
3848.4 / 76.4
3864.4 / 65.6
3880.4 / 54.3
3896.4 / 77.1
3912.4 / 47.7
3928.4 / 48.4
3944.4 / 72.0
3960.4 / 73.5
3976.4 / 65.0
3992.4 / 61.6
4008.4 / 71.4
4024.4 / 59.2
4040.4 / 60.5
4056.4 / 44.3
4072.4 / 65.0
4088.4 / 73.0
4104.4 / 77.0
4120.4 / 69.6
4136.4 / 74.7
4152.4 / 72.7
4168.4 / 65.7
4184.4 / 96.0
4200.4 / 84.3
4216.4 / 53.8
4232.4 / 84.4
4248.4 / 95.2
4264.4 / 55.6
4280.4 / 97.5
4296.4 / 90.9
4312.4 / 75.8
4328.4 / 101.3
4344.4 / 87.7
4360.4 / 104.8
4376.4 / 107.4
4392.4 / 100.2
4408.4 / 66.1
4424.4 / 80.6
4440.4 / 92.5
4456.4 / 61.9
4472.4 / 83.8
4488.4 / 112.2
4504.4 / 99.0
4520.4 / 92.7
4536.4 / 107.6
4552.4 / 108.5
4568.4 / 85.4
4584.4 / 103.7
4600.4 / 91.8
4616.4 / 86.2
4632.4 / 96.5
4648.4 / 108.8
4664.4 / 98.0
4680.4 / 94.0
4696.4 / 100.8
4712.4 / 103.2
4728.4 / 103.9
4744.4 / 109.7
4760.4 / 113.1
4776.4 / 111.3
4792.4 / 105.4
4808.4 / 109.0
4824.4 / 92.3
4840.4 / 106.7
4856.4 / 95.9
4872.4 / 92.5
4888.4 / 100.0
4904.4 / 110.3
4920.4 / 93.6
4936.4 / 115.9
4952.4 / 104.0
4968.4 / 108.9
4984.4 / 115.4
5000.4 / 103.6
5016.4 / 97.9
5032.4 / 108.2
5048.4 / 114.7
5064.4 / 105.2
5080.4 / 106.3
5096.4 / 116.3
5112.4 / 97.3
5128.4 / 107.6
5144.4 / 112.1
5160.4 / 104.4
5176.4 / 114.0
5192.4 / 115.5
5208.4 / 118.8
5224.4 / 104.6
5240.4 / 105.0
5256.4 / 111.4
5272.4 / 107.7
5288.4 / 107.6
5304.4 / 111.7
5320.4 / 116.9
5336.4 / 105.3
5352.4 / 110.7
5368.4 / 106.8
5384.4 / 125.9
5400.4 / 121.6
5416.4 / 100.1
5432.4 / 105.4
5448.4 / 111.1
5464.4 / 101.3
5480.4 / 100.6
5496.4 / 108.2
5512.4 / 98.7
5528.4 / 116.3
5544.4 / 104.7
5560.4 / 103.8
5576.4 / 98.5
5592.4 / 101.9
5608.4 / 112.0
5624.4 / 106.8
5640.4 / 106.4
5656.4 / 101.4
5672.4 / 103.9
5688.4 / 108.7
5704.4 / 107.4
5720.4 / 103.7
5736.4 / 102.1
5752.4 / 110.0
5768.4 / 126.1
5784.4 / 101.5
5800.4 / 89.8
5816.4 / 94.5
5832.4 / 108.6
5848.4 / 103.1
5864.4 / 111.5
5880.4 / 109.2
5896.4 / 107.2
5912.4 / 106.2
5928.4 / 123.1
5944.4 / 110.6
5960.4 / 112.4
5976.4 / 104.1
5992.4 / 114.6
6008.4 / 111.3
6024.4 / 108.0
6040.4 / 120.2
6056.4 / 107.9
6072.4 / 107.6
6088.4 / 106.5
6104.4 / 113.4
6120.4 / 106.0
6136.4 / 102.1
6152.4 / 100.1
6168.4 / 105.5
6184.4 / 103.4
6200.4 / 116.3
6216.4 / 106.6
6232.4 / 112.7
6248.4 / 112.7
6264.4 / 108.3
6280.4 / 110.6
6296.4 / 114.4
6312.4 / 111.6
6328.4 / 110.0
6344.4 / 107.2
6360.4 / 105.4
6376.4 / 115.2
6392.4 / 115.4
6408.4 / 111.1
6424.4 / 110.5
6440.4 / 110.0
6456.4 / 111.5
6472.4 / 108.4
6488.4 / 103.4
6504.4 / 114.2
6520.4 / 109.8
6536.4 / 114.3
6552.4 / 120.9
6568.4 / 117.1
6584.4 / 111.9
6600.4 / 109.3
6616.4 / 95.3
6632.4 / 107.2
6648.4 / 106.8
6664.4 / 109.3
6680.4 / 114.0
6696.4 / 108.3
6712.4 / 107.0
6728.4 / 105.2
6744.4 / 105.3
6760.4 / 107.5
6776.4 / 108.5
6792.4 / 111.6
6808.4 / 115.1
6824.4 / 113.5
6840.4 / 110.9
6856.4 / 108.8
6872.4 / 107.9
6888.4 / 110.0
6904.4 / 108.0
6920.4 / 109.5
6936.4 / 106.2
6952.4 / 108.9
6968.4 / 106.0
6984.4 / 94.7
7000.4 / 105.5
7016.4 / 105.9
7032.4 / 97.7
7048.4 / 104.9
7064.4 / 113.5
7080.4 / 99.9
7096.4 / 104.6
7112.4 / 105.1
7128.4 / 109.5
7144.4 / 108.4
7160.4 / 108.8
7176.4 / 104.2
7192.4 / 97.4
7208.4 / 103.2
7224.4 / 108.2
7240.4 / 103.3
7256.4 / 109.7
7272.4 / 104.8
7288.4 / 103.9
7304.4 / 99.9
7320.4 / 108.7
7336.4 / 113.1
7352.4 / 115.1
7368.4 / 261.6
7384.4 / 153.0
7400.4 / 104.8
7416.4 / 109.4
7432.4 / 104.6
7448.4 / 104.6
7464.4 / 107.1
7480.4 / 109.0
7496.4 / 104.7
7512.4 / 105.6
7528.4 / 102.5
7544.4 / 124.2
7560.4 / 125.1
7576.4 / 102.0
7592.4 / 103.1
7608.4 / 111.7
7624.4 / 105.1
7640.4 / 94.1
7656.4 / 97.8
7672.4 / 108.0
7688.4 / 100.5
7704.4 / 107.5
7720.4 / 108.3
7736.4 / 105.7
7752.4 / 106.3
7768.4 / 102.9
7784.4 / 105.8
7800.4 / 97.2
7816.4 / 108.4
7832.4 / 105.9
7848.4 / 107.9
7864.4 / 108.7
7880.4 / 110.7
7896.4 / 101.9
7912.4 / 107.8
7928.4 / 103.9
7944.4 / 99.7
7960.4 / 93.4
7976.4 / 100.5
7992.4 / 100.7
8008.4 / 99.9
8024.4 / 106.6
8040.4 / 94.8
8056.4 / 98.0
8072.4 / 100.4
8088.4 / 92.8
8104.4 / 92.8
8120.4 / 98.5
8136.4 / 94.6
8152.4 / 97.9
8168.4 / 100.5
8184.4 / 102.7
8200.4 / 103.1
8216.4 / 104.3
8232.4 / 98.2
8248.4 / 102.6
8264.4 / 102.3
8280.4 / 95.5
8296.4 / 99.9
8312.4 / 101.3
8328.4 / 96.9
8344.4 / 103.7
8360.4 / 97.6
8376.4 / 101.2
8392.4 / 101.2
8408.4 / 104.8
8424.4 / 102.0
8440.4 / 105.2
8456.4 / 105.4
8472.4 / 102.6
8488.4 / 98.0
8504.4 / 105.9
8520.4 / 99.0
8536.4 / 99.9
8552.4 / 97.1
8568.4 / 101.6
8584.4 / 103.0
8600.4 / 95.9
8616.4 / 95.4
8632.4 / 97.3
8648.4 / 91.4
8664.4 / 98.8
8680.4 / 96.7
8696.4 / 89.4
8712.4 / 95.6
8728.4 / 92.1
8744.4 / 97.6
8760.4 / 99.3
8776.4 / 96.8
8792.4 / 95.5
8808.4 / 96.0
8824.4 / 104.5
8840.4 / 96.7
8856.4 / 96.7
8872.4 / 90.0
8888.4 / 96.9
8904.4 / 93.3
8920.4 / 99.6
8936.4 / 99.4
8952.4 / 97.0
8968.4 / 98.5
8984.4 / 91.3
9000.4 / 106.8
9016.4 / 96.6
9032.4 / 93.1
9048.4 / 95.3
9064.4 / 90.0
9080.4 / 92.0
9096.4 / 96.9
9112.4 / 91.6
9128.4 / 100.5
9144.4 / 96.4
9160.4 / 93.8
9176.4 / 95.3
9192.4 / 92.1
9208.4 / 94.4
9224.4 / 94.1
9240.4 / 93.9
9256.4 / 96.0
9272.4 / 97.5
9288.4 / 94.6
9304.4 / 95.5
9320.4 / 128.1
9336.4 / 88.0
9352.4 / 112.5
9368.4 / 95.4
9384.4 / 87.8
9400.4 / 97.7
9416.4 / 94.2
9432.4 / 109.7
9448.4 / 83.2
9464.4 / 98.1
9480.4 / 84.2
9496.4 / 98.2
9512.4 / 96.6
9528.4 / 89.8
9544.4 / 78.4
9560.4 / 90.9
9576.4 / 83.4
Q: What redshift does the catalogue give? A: 0.122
